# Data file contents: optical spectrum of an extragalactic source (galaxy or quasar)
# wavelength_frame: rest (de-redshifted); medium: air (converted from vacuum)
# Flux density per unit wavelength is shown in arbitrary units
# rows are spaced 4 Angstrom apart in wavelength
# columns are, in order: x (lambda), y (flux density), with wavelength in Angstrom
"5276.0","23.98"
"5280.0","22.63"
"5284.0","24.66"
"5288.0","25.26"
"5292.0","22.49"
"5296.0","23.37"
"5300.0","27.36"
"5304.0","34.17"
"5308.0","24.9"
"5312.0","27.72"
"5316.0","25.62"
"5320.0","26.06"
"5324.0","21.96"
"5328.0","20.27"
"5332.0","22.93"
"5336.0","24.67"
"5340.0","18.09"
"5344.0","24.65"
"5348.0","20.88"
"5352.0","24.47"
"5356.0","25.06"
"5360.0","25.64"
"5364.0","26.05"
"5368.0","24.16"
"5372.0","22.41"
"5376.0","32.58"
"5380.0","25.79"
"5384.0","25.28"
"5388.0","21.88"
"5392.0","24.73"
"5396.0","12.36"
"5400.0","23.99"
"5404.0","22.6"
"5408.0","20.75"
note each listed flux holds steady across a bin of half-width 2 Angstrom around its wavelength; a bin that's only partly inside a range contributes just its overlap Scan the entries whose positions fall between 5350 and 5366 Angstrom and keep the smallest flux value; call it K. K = 24.47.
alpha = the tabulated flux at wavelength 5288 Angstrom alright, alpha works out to 25.26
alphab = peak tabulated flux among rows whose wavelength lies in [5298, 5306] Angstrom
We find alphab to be 34.17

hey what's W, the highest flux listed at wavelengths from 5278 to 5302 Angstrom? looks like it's 27.36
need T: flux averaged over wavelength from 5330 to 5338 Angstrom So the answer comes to 23.8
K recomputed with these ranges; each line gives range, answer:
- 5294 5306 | 23.37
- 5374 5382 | 25.79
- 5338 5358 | 18.09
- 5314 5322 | 25.62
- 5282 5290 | 24.66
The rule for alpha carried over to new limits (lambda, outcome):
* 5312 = 27.72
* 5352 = 24.47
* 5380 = 25.79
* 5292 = 22.49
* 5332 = 22.93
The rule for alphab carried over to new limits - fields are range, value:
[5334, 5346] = 24.67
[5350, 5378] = 32.58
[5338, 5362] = 25.64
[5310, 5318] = 27.72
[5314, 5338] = 26.06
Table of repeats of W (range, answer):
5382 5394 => 25.28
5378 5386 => 25.79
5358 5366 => 26.05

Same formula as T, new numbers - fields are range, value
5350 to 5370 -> 25.1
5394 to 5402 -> 18.2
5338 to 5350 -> 21.2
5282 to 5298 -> 23.9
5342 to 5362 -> 24.1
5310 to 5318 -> 26.7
